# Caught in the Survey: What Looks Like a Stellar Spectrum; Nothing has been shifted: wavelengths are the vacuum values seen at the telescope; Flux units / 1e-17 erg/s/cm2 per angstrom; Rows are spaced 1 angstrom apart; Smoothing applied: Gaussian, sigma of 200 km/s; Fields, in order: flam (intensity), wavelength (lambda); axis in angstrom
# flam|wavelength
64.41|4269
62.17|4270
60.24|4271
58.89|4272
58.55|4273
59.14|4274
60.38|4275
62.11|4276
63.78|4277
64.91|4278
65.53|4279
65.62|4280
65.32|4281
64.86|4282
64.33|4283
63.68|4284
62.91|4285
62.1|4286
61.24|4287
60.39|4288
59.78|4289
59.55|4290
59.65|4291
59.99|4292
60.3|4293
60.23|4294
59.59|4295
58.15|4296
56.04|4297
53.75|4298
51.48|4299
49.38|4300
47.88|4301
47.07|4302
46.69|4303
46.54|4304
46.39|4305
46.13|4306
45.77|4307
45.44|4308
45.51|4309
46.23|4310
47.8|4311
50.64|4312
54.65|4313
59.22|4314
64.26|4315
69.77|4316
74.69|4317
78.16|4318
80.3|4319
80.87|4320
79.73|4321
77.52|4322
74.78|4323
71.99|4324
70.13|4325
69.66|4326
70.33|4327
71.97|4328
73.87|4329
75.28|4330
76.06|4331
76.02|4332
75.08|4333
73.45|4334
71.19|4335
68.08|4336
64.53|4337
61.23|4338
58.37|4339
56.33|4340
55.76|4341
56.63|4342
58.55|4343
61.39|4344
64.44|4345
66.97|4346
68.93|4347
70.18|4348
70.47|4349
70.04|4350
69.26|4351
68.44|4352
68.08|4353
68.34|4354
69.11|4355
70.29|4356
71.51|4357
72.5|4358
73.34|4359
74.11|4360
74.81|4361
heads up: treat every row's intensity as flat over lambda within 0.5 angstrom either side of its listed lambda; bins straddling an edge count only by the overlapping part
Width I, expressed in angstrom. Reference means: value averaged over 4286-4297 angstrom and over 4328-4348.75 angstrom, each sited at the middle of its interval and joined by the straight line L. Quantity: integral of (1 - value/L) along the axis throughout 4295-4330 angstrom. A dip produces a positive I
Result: 1.42 angstrom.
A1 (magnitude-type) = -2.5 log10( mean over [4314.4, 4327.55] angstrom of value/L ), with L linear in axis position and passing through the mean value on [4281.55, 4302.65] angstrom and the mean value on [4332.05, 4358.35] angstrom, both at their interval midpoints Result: -0.18 mag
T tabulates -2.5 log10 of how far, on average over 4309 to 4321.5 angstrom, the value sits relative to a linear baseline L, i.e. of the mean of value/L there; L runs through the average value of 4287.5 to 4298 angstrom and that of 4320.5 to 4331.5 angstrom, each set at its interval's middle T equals 0.07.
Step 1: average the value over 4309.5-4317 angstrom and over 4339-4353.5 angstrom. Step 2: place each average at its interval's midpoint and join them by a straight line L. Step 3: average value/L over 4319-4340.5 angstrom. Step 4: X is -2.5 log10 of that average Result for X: -0.18 mag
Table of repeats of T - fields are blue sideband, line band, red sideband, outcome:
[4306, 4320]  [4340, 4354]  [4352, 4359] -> 0.05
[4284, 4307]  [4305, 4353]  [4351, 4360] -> -0.03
